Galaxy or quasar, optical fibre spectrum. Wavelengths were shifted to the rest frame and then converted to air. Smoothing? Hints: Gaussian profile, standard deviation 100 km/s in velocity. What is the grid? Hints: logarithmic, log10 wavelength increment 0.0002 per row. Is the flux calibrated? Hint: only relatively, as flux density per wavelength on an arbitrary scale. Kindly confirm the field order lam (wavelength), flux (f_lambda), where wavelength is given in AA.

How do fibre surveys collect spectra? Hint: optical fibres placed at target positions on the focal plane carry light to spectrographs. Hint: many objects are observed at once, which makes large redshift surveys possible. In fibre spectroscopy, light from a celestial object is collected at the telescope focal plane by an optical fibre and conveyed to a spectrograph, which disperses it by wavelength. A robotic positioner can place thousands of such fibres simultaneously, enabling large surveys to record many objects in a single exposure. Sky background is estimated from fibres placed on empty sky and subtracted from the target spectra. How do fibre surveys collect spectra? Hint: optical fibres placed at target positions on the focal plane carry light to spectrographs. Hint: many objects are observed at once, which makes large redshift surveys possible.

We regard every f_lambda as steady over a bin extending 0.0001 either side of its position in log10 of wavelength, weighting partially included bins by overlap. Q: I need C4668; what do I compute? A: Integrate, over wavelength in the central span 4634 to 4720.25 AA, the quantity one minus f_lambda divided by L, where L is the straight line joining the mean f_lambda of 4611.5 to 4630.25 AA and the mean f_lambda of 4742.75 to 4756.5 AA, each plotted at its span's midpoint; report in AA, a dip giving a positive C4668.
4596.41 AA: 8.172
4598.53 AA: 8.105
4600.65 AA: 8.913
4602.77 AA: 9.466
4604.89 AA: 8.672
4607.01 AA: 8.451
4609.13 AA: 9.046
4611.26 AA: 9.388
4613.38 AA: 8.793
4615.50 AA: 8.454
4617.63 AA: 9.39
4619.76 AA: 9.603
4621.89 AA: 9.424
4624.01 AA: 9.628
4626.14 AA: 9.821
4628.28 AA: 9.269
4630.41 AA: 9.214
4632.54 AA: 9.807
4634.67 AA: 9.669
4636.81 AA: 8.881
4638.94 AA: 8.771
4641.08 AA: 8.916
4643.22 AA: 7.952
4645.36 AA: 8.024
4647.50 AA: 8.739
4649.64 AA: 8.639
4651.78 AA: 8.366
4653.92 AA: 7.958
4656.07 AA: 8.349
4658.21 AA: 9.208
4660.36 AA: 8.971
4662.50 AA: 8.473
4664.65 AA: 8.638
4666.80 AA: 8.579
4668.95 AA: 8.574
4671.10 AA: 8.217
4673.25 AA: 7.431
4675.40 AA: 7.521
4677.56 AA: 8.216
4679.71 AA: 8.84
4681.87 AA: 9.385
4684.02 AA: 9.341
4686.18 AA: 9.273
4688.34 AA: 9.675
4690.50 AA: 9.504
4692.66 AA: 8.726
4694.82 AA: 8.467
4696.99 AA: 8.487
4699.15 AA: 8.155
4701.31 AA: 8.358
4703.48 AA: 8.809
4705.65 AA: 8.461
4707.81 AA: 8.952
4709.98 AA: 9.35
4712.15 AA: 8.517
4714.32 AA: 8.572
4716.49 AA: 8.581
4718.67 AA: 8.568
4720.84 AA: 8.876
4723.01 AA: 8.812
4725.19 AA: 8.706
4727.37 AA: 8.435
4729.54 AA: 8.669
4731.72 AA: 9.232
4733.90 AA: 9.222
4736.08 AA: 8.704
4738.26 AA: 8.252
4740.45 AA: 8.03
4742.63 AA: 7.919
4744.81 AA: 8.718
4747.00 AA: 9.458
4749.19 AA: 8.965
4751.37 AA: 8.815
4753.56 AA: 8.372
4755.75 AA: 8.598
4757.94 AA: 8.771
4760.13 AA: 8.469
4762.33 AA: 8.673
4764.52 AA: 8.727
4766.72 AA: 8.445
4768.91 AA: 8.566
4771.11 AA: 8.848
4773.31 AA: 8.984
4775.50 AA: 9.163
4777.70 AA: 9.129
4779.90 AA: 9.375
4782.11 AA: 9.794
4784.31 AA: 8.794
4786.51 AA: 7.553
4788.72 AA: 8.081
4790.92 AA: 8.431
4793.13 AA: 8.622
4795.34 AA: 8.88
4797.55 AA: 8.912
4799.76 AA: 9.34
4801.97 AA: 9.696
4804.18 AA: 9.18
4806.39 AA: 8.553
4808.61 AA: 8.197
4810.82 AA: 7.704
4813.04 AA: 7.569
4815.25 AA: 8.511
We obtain 3.9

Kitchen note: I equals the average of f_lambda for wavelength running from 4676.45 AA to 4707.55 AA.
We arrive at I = 8.84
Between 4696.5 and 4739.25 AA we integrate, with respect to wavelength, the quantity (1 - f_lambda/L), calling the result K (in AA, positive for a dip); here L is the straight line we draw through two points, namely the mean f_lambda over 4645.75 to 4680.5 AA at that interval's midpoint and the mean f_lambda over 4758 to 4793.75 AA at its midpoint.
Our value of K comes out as -0.62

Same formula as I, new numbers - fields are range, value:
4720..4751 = 8.72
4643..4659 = 8.42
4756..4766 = 8.64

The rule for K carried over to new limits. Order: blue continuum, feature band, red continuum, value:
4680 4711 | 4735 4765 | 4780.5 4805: 0.9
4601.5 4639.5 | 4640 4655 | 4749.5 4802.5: 1.3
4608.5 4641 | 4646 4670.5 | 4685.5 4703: 1.3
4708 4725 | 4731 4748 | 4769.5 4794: 0.2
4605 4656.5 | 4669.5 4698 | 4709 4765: 0.4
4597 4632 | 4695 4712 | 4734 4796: 0.4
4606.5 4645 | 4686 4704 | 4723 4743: 0.0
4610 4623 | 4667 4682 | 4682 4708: 1.2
